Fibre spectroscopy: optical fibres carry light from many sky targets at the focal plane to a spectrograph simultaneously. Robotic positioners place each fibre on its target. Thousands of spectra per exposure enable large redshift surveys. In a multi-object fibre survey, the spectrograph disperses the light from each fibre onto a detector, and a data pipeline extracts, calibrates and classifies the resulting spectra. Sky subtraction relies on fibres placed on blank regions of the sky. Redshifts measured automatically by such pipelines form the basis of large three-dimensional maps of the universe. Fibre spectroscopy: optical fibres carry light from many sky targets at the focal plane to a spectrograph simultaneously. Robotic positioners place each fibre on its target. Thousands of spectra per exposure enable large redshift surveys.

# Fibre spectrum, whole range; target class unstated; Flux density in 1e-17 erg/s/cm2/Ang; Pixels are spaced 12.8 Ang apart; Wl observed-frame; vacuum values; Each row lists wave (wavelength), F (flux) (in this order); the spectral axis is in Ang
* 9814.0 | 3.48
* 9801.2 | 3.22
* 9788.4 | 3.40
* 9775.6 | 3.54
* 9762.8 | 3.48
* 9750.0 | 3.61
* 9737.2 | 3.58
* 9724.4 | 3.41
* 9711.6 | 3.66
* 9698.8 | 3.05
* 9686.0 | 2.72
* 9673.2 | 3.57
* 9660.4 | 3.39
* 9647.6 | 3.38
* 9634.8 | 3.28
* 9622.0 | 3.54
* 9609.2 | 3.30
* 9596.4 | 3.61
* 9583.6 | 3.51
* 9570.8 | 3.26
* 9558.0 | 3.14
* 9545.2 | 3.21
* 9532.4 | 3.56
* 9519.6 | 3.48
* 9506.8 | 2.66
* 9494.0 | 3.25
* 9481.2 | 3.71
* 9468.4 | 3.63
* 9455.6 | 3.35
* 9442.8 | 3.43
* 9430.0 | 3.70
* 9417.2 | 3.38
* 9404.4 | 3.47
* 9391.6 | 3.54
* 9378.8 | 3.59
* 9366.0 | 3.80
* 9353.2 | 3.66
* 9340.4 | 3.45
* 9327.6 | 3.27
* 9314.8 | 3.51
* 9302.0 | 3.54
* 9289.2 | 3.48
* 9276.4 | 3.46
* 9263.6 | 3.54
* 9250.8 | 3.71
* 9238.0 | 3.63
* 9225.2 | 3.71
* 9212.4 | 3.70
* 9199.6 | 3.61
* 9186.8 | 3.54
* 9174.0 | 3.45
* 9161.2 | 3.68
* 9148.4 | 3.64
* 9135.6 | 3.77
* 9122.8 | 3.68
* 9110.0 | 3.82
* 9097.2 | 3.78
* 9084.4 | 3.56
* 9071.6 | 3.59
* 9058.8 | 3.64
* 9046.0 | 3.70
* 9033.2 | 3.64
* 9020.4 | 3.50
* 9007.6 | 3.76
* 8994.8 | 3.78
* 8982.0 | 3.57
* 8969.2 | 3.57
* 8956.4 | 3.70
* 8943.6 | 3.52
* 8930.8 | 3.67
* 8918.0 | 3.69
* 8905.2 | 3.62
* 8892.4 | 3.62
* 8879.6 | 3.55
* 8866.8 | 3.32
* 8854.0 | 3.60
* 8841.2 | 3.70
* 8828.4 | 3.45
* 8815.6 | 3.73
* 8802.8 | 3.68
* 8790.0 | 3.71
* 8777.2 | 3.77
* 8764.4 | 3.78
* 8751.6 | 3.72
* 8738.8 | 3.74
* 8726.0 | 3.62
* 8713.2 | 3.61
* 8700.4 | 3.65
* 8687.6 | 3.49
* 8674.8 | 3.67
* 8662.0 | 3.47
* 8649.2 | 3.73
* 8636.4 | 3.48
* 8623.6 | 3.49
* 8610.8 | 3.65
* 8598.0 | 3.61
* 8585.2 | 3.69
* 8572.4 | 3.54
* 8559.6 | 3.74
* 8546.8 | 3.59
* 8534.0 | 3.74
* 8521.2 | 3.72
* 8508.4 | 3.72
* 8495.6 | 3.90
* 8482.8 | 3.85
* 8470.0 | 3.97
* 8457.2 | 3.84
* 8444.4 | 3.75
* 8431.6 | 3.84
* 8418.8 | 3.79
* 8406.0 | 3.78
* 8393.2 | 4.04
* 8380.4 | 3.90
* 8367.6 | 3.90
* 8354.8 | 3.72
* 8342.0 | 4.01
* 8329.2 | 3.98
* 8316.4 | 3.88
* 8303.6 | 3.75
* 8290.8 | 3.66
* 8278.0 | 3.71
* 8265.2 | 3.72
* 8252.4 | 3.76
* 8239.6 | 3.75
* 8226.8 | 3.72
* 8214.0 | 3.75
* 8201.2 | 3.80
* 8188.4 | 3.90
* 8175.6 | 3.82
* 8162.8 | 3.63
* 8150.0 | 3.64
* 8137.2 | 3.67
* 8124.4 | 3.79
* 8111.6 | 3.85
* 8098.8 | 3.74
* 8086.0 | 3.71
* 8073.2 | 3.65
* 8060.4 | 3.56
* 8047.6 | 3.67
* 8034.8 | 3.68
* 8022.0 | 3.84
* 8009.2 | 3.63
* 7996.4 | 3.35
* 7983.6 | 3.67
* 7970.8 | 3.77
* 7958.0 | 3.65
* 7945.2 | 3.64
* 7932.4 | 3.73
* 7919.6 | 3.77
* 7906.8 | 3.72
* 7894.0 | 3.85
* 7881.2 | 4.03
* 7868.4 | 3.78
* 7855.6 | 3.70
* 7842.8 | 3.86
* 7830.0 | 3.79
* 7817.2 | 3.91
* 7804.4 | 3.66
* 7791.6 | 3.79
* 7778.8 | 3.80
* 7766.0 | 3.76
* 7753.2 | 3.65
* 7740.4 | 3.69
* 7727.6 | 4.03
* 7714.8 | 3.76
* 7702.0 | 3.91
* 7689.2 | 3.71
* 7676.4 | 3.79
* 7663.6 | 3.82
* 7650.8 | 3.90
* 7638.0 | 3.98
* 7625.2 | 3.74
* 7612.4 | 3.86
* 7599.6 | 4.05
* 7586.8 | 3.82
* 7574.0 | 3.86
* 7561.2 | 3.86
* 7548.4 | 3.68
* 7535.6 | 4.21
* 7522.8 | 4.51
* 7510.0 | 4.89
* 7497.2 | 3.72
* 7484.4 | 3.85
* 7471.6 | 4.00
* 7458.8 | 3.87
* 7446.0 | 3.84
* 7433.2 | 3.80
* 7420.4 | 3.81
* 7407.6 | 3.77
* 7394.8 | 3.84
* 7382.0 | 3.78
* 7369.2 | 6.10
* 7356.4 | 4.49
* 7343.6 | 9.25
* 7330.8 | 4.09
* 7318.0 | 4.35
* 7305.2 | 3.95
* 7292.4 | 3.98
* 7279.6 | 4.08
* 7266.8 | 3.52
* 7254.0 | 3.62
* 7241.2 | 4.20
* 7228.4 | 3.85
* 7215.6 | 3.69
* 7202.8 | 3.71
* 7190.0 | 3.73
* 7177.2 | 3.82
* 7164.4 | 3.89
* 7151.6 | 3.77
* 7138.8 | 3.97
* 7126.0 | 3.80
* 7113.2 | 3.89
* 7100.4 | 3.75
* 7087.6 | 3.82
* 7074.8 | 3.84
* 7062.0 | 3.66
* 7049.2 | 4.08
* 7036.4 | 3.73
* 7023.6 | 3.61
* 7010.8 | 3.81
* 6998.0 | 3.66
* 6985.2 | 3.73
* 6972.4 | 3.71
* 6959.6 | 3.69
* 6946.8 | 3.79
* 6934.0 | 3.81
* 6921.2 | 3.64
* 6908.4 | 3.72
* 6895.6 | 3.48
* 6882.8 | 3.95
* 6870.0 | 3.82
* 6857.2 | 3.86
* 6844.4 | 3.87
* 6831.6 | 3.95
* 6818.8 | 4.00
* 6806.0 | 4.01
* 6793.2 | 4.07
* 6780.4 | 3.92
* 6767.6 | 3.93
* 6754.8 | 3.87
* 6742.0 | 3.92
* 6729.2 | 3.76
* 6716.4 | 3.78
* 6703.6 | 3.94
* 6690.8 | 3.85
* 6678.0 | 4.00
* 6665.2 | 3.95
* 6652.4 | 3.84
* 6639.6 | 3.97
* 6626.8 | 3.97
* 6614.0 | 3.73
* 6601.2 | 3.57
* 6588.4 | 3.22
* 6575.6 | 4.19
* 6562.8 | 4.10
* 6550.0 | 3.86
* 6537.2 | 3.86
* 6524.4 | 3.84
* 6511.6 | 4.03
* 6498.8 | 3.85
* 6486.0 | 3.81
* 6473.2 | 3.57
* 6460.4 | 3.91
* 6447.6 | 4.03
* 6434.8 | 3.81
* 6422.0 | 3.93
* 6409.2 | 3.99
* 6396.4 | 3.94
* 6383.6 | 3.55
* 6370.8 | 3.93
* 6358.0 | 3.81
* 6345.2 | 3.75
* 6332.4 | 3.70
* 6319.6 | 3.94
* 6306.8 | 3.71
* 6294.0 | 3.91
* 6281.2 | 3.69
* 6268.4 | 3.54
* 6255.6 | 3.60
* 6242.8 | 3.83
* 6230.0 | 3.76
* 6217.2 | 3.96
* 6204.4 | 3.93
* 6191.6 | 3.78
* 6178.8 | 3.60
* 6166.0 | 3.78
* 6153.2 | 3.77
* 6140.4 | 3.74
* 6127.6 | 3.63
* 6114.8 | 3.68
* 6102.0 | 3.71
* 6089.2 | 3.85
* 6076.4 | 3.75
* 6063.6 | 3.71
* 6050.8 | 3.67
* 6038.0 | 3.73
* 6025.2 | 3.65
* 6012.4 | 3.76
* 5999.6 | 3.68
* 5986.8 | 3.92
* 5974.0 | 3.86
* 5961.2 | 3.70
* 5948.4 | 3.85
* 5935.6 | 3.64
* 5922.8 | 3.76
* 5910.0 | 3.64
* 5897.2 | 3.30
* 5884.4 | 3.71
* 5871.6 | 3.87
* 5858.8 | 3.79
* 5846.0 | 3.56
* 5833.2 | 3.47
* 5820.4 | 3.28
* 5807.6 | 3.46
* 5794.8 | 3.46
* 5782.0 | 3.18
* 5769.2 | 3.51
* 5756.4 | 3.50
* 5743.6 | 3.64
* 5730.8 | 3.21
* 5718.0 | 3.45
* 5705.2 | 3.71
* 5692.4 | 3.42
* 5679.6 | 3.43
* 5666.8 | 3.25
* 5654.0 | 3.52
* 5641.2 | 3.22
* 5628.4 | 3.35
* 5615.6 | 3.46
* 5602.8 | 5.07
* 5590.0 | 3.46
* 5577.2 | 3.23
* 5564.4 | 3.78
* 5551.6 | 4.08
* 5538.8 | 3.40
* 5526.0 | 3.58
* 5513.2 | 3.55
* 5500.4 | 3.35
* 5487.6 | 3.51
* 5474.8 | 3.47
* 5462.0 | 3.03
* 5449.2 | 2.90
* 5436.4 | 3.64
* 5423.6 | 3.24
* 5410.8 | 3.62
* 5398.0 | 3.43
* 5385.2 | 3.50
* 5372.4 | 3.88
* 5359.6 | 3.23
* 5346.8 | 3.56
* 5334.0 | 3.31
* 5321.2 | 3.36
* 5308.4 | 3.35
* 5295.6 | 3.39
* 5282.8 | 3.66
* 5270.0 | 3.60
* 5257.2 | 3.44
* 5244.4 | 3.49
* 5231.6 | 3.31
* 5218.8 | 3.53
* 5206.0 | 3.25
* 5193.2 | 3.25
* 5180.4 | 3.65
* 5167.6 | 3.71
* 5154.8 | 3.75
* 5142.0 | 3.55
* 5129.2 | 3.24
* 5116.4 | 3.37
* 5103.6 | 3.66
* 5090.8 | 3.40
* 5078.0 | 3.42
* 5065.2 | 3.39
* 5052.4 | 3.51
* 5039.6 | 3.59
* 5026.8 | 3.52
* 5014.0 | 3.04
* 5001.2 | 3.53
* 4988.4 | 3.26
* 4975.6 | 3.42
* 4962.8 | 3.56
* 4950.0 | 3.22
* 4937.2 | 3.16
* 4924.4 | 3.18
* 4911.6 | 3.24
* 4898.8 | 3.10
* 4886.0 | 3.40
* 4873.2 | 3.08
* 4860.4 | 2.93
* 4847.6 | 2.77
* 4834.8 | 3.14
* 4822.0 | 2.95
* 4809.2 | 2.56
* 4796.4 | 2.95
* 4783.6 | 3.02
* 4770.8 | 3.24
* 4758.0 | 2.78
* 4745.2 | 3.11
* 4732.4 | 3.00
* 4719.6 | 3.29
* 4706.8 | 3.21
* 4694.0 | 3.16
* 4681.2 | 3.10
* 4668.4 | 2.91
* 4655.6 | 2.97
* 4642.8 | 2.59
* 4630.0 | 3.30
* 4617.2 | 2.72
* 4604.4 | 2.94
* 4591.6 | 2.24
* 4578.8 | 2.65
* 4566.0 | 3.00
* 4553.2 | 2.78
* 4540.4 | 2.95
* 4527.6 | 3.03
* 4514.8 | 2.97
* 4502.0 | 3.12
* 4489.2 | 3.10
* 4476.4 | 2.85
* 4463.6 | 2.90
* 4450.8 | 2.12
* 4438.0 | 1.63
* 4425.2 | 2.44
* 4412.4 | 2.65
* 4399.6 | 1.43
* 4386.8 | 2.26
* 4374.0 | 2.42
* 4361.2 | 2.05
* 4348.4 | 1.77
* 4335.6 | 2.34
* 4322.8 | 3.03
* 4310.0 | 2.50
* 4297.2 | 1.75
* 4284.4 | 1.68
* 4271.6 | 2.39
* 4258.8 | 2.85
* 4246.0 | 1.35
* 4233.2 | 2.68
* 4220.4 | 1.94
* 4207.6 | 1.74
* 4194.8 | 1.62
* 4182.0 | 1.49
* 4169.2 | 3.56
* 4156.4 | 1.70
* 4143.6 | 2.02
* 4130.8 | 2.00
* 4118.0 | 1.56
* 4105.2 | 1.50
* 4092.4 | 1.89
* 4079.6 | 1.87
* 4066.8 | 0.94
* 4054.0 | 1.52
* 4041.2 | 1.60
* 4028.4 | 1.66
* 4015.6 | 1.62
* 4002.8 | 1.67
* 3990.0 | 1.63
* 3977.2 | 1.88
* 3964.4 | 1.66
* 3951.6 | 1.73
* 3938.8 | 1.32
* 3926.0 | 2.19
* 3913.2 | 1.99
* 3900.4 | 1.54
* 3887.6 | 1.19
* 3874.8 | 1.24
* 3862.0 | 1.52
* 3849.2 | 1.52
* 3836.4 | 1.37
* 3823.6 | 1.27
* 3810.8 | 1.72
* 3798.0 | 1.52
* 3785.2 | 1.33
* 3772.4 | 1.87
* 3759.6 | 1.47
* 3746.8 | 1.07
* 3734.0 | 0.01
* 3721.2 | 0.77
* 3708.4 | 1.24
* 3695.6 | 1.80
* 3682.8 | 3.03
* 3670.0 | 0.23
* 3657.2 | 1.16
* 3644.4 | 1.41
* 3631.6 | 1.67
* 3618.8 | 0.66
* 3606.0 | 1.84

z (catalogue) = 0.12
